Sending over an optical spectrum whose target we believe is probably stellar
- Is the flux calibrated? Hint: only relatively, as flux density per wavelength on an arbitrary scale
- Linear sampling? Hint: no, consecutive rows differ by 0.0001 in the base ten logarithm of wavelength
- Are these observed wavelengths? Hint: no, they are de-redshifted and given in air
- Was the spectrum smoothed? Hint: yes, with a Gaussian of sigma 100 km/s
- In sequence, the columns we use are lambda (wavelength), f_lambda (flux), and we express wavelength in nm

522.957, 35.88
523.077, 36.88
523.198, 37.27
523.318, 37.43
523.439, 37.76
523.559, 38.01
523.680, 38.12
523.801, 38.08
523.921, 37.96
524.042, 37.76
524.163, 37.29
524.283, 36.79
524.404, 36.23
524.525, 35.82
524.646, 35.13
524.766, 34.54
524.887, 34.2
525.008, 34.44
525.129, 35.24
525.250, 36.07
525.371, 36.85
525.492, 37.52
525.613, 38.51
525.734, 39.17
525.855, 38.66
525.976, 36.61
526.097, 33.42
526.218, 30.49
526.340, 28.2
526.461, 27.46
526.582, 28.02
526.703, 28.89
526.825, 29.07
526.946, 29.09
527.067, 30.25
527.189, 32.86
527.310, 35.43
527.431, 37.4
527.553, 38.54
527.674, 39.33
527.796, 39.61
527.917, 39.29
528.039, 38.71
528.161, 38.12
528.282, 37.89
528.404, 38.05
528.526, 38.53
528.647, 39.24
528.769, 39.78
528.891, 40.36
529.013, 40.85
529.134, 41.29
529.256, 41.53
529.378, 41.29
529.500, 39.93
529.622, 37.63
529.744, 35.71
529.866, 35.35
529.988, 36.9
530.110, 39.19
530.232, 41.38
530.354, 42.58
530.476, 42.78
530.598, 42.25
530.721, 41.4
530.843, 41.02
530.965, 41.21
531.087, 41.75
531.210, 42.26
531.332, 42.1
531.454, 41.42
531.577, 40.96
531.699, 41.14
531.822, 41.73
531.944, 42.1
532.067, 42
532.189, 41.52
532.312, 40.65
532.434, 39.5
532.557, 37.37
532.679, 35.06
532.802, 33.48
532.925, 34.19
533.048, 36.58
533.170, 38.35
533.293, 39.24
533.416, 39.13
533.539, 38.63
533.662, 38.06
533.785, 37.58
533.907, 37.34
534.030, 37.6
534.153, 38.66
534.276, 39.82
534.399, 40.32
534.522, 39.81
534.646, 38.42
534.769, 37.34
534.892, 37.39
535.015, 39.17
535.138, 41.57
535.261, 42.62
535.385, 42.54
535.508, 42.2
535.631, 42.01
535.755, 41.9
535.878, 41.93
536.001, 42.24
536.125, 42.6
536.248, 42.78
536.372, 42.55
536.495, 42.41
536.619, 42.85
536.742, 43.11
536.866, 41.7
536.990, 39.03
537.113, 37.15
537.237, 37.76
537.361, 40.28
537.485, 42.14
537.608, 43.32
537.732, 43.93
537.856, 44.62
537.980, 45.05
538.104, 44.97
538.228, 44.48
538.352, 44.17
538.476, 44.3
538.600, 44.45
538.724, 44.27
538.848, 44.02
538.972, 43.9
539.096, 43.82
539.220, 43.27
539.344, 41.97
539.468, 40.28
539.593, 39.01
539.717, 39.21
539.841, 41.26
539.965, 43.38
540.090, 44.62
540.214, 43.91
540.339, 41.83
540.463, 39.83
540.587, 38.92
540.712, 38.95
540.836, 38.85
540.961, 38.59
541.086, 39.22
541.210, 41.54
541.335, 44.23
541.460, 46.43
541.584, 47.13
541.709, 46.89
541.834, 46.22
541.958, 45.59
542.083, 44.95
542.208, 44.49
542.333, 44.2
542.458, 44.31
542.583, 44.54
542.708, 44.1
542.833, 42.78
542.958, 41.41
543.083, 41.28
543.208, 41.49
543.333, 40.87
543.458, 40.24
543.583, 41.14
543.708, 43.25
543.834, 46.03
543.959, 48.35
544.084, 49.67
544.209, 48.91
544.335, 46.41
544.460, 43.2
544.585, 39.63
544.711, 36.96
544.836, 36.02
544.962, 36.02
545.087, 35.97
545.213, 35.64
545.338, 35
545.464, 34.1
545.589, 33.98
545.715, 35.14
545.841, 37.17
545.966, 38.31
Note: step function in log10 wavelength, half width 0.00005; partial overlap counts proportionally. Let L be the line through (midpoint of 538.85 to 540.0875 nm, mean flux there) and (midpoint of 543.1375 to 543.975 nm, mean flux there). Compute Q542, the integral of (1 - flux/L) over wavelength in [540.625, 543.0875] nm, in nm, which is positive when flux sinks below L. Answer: -0.05 nm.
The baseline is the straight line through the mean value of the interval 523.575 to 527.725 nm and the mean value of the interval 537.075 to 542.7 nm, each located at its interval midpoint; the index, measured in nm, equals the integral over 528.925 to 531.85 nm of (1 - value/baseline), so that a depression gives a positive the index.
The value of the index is -0.24 nm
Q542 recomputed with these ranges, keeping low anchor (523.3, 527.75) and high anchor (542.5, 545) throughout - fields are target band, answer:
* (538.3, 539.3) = -0.08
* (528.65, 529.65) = -0.10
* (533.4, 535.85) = -0.05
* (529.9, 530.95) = -0.11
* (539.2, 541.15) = 0.02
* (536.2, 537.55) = -0.04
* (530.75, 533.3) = -0.13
